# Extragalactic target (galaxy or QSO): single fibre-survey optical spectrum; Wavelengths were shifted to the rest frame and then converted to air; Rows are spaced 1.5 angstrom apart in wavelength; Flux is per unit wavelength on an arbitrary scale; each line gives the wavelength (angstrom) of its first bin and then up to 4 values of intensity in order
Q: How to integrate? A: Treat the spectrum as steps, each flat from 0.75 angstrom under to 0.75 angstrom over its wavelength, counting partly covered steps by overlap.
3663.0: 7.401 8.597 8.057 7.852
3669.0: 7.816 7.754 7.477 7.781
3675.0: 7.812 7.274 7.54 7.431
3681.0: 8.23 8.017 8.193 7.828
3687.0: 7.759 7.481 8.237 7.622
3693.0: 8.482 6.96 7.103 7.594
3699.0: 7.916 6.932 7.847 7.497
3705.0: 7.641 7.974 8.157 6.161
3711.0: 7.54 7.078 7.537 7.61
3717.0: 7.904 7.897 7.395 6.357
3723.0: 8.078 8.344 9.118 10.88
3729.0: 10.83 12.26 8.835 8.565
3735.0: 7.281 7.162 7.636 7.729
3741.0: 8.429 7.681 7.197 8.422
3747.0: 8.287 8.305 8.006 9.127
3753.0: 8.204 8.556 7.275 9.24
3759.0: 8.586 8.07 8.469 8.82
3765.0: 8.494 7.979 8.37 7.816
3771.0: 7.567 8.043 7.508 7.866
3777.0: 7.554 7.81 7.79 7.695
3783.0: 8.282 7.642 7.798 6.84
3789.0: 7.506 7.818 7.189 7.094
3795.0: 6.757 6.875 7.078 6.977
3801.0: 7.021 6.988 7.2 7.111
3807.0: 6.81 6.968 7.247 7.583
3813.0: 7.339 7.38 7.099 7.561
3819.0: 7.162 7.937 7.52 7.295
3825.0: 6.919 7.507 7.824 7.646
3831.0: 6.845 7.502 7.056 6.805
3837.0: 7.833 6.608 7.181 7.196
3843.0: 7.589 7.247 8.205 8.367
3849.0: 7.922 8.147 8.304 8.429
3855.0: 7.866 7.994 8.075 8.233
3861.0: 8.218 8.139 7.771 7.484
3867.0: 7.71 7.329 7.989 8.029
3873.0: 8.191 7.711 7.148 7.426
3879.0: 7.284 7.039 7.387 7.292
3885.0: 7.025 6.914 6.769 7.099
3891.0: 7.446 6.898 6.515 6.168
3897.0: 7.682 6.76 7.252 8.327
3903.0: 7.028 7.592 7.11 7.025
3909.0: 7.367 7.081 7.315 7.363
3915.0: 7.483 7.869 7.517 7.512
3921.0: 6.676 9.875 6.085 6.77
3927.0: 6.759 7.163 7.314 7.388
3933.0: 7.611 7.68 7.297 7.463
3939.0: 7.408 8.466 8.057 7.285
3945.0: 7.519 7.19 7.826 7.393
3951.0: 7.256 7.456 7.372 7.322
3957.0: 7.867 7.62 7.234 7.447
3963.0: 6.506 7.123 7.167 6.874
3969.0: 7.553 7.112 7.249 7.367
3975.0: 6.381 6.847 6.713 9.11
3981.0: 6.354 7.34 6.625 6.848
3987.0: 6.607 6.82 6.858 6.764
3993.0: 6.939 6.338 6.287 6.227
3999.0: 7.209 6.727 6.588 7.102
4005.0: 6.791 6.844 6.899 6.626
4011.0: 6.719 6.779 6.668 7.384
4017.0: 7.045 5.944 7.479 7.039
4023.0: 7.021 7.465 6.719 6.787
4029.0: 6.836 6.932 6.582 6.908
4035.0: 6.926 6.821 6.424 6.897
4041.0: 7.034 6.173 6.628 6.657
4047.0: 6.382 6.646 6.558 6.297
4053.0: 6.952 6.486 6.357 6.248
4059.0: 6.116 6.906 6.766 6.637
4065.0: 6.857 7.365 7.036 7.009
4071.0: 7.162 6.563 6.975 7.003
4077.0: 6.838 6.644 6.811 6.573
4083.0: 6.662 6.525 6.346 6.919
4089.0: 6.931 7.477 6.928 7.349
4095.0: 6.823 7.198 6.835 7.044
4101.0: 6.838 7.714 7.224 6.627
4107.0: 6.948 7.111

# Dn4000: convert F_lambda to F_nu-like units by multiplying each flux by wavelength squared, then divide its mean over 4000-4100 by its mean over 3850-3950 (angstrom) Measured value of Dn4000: 0.98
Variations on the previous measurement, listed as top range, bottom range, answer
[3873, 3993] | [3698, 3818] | 1.01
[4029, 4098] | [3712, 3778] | 0.97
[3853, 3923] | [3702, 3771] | 0.99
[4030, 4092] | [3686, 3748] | 1.01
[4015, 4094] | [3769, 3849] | 1.04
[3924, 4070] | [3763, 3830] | 1.03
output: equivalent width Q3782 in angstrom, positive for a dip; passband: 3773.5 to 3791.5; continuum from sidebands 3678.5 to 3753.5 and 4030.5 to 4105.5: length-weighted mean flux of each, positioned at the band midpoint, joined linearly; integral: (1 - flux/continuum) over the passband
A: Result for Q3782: 0.3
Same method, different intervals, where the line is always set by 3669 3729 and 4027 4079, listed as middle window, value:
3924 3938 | -0.2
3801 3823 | 0.5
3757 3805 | -1.0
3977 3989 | -0.2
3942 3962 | -1.2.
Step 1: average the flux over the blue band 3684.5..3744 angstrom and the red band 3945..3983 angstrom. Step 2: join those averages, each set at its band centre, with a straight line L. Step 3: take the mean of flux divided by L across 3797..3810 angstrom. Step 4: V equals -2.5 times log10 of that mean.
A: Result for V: 0.10 mag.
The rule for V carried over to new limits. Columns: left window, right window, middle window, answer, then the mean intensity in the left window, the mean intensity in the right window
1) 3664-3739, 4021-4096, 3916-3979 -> -0.03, 7.94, 6.78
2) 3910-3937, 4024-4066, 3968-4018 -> 0.01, 7.38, 6.68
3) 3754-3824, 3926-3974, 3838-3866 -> -0.05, 7.61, 7.38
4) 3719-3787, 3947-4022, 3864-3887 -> 0.02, 8.25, 7.01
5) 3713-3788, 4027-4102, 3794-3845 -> 0.09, 8.18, 6.78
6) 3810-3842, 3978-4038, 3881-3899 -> 0.02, 7.32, 6.86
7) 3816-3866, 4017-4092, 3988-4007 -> 0.04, 7.64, 6.77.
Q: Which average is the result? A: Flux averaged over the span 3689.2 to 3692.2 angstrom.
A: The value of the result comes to 7.93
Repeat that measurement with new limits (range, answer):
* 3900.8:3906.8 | 7.5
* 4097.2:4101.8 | 6.92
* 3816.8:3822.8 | 7.54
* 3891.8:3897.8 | 6.81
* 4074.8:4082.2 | 6.77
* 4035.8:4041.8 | 6.79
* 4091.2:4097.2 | 7.08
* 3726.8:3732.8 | 10.7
